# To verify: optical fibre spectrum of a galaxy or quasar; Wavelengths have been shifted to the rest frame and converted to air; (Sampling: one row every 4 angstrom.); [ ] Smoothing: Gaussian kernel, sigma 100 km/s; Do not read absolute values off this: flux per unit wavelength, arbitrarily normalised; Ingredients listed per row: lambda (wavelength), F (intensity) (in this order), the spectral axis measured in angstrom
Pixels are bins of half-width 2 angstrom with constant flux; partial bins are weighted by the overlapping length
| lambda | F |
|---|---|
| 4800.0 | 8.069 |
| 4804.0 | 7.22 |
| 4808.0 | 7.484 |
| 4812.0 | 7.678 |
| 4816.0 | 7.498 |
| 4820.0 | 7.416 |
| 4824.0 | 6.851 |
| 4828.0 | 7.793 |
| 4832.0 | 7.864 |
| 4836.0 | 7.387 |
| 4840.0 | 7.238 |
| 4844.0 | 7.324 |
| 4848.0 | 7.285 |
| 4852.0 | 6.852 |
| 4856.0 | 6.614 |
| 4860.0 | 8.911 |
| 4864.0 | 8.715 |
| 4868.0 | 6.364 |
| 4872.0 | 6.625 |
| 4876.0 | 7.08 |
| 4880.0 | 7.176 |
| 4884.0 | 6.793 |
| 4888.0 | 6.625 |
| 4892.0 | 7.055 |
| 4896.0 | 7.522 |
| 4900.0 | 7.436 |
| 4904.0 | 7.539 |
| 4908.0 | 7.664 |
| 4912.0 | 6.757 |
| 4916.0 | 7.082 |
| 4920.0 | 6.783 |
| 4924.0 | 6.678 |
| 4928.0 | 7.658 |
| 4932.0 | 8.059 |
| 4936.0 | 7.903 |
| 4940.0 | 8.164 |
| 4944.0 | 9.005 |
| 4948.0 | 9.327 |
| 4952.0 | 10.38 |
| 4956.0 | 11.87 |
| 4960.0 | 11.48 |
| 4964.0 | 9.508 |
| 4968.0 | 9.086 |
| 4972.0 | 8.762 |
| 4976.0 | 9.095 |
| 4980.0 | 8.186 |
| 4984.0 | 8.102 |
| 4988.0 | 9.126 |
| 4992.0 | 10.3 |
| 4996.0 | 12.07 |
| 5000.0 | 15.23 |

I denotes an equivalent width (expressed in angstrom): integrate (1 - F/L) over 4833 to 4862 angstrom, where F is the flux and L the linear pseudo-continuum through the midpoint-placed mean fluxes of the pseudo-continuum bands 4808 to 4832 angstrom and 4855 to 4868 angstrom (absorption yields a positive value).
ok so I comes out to 1.5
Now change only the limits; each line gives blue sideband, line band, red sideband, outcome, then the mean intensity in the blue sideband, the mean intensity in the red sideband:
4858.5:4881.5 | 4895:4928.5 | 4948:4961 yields 7.09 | 7.45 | 10.9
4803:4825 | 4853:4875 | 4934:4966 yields 2.22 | 7.39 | 9.7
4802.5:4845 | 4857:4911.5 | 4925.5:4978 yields 6.30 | 7.44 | 9.23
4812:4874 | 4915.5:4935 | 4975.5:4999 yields 3.22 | 7.39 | 9.75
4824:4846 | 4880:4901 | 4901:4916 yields 0.74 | 7.46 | 7.3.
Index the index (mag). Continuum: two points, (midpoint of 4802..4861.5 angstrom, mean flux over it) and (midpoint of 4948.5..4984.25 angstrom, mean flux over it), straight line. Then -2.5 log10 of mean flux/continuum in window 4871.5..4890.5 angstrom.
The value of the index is 0.19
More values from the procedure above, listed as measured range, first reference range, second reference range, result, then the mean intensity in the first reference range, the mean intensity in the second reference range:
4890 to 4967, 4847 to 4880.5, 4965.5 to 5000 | 0.04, 7.3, 9.68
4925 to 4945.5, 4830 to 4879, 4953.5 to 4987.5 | 0.10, 7.35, 9.51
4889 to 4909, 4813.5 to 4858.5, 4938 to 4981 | 0.15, 7.31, 9.56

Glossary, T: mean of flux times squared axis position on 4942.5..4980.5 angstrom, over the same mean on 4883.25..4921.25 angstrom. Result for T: 1.40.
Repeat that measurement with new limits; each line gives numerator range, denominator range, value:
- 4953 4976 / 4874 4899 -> 1.47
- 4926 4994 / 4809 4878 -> 1.30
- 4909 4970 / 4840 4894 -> 1.24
